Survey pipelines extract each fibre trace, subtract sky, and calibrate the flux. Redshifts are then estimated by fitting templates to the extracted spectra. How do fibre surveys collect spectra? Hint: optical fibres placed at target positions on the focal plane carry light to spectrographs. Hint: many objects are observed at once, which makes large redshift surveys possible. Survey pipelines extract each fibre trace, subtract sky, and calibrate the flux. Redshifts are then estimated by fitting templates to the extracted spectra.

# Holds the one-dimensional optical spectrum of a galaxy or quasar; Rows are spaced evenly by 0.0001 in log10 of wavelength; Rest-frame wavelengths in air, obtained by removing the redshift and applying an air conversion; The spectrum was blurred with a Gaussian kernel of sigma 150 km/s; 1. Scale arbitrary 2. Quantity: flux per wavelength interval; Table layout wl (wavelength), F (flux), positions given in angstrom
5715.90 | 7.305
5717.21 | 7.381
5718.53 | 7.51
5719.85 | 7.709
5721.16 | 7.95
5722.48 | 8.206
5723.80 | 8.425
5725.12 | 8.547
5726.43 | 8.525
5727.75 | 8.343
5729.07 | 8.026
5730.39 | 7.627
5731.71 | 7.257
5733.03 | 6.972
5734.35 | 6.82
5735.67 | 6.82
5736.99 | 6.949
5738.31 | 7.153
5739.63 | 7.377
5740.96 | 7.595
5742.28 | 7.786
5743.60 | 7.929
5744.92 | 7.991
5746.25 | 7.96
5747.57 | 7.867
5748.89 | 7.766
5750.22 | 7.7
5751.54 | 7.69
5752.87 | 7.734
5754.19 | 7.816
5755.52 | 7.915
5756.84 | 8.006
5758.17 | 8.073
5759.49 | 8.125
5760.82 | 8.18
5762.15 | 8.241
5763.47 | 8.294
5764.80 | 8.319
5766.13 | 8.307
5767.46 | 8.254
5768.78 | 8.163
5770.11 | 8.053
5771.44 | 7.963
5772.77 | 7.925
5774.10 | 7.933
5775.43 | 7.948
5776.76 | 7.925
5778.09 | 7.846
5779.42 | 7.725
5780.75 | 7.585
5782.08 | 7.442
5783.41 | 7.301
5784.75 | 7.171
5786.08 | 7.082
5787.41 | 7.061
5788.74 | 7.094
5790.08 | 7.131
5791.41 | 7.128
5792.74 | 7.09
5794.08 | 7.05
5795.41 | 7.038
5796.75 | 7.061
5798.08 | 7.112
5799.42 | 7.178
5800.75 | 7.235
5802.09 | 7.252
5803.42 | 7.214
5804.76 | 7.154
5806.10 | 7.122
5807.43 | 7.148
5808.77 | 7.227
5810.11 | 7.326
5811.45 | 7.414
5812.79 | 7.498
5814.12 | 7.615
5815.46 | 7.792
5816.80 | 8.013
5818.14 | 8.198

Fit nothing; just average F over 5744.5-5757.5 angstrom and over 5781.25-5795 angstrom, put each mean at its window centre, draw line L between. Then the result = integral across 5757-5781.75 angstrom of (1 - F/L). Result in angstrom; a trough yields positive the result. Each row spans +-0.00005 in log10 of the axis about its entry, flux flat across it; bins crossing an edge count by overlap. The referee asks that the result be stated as -1.8 angstrom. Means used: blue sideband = 7.84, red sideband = 7.16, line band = 8.04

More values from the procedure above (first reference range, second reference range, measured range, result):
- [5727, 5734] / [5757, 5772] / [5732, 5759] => 0.9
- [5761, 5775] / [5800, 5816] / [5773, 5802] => 1.5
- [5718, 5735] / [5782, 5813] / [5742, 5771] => -1.7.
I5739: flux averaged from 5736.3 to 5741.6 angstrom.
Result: 7.26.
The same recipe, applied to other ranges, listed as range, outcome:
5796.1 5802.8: 7.18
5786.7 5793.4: 7.11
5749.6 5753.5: 7.71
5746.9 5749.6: 7.82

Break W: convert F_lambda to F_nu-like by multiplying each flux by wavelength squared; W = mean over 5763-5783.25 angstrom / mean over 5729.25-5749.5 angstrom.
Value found 1.1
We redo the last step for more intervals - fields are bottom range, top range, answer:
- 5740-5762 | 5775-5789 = 0.96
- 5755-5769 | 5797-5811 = 0.89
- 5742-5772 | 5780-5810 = 0.91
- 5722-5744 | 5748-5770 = 1.06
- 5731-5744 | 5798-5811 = 1.02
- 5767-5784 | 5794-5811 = 0.92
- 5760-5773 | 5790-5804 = 0.88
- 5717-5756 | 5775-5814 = 0.97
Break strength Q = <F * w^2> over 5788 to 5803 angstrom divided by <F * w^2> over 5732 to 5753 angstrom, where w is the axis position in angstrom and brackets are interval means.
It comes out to 0.97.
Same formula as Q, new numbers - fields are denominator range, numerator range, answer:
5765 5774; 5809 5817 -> 0.95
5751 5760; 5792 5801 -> 0.91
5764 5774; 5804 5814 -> 0.91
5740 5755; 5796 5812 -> 0.94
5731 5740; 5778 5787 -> 1.07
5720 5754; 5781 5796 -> 0.94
